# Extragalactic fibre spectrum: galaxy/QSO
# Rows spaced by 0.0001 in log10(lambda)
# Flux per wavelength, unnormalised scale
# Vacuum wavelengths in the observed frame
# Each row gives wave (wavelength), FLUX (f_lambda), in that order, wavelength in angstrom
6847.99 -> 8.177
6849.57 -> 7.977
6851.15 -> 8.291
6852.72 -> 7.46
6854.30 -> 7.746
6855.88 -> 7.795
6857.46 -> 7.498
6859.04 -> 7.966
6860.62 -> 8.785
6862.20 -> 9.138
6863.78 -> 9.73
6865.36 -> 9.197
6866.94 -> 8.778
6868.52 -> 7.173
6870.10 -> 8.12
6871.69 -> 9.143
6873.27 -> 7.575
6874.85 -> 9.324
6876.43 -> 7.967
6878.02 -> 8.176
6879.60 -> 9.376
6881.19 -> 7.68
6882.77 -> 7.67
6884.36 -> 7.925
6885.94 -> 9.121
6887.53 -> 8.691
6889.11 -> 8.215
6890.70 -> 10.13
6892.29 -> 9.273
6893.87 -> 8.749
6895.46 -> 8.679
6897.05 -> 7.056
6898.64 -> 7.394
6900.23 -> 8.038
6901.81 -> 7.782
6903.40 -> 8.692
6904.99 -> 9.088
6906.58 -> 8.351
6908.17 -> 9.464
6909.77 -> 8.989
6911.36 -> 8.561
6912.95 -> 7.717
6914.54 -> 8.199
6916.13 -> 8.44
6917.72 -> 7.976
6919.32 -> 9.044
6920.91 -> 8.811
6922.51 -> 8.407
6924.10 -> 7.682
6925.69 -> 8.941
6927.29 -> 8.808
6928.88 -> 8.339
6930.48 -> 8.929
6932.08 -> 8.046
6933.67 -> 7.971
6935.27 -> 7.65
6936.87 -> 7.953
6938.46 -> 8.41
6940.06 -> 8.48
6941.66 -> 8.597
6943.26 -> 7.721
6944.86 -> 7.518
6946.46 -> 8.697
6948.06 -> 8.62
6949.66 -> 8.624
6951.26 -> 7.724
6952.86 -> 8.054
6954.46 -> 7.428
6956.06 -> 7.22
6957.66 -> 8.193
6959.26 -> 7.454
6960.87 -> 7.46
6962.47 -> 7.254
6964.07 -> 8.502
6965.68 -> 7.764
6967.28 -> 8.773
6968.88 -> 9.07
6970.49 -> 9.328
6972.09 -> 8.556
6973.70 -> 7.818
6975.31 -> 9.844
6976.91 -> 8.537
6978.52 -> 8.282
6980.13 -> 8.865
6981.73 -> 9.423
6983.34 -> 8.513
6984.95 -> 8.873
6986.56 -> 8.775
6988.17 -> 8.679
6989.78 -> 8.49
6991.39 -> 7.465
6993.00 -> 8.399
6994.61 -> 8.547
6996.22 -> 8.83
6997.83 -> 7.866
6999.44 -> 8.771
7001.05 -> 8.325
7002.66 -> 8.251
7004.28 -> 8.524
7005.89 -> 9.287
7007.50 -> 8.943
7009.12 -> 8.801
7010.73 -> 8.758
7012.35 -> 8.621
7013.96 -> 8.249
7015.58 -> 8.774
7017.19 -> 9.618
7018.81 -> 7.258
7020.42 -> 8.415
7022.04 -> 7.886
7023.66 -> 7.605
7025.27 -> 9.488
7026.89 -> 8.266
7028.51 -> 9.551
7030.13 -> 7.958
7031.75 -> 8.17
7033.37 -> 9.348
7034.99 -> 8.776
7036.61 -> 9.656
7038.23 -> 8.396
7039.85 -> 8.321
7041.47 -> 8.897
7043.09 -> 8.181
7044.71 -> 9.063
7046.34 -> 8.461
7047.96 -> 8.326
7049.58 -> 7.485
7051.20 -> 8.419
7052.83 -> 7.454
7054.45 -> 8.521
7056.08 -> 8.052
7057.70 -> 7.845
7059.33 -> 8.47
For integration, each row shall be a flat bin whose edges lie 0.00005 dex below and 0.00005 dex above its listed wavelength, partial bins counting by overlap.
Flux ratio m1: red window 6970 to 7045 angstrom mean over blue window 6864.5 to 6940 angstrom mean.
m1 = 1.02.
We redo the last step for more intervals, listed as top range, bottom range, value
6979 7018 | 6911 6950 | 1.04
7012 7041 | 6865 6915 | 1.02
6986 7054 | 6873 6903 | 1.02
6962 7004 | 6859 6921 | 1.00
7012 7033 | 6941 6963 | 1.07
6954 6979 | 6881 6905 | 0.98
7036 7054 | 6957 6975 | 1.02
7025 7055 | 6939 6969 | 1.06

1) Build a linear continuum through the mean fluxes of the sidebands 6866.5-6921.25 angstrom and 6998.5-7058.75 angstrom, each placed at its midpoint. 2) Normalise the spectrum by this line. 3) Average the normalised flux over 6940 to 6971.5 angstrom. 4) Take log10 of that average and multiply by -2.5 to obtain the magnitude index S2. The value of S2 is 0.05 mag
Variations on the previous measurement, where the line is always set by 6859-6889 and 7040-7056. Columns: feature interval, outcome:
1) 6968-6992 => -0.042 mag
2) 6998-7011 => -0.040 mag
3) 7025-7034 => -0.053 mag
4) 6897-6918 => 0.019 mag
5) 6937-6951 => 0.017 mag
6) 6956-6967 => 0.084 mag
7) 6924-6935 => 0.006 mag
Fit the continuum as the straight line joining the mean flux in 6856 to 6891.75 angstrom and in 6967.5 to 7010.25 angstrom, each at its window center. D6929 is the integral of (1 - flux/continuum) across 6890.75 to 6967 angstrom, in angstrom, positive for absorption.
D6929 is 2.9 angstrom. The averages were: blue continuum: 8.51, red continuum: 8.66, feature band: 8.25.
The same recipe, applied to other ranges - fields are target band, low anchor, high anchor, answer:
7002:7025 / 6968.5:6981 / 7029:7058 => 0.2 angstrom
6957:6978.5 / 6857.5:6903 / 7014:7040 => 0.5 angstrom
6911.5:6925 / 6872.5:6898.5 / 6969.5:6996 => 0.3 angstrom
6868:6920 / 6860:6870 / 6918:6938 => 0.9 angstrom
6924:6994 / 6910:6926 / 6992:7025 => 1.0 angstrom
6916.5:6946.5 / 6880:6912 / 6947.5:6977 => 0.1 angstrom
